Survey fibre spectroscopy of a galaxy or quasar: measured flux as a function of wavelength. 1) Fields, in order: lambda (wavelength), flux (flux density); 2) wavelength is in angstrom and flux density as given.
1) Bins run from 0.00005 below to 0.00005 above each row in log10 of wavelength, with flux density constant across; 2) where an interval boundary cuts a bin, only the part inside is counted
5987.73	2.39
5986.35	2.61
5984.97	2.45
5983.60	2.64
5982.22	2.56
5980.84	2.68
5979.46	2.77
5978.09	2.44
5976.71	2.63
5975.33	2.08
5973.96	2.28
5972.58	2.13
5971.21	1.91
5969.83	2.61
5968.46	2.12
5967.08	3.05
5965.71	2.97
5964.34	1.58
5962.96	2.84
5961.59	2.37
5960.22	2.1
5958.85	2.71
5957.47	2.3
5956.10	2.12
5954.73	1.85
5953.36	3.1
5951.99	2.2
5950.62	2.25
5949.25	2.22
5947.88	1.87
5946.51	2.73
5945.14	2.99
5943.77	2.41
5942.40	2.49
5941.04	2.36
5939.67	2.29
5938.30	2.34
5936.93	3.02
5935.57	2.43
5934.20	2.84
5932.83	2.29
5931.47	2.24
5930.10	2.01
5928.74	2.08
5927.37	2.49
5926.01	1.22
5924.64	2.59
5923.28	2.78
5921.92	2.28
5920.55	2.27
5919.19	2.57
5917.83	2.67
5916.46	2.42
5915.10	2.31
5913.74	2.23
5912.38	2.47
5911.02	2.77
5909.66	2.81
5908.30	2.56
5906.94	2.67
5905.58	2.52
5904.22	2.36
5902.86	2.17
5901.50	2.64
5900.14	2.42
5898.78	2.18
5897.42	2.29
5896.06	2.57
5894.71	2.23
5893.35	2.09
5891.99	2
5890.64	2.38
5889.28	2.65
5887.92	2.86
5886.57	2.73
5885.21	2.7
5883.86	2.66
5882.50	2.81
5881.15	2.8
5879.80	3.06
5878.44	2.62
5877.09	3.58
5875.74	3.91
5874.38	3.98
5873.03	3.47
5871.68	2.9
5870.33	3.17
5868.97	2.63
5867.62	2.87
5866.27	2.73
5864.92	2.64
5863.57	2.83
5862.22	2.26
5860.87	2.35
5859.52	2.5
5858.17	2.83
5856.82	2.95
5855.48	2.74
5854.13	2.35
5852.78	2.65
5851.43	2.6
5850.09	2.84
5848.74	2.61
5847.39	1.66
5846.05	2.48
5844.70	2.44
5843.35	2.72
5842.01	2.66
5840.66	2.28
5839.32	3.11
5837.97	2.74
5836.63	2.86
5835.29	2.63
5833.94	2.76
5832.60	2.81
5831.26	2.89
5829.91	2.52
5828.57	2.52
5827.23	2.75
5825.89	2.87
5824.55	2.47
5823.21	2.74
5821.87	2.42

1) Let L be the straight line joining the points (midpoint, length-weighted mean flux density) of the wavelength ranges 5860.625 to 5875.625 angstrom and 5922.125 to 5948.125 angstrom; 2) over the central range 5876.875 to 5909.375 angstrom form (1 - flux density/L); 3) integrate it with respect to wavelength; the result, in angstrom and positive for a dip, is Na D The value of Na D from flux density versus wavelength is 2.3 angstrom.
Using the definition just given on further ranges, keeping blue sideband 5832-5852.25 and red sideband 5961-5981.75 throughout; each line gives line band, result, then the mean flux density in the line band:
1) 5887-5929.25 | 1.89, 2.41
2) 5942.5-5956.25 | 0.41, 2.39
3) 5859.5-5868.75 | -0.09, 2.61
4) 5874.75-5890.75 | -2.37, 2.93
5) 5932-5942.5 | -0.11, 2.51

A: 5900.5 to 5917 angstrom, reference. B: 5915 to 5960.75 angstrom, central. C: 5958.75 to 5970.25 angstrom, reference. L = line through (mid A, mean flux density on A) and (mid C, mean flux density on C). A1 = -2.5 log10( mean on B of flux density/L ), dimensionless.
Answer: 0.05 mag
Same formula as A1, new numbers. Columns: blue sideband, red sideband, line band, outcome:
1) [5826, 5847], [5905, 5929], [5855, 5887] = -0.14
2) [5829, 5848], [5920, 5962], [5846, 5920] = -0.06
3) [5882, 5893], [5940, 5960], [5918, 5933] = 0.09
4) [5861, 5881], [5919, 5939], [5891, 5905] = 0.18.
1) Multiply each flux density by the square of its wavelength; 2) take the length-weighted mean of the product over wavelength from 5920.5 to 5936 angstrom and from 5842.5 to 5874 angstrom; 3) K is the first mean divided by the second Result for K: 0.88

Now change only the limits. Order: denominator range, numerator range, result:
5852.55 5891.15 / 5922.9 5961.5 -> 0.85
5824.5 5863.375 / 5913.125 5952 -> 0.94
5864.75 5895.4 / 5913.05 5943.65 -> 0.85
